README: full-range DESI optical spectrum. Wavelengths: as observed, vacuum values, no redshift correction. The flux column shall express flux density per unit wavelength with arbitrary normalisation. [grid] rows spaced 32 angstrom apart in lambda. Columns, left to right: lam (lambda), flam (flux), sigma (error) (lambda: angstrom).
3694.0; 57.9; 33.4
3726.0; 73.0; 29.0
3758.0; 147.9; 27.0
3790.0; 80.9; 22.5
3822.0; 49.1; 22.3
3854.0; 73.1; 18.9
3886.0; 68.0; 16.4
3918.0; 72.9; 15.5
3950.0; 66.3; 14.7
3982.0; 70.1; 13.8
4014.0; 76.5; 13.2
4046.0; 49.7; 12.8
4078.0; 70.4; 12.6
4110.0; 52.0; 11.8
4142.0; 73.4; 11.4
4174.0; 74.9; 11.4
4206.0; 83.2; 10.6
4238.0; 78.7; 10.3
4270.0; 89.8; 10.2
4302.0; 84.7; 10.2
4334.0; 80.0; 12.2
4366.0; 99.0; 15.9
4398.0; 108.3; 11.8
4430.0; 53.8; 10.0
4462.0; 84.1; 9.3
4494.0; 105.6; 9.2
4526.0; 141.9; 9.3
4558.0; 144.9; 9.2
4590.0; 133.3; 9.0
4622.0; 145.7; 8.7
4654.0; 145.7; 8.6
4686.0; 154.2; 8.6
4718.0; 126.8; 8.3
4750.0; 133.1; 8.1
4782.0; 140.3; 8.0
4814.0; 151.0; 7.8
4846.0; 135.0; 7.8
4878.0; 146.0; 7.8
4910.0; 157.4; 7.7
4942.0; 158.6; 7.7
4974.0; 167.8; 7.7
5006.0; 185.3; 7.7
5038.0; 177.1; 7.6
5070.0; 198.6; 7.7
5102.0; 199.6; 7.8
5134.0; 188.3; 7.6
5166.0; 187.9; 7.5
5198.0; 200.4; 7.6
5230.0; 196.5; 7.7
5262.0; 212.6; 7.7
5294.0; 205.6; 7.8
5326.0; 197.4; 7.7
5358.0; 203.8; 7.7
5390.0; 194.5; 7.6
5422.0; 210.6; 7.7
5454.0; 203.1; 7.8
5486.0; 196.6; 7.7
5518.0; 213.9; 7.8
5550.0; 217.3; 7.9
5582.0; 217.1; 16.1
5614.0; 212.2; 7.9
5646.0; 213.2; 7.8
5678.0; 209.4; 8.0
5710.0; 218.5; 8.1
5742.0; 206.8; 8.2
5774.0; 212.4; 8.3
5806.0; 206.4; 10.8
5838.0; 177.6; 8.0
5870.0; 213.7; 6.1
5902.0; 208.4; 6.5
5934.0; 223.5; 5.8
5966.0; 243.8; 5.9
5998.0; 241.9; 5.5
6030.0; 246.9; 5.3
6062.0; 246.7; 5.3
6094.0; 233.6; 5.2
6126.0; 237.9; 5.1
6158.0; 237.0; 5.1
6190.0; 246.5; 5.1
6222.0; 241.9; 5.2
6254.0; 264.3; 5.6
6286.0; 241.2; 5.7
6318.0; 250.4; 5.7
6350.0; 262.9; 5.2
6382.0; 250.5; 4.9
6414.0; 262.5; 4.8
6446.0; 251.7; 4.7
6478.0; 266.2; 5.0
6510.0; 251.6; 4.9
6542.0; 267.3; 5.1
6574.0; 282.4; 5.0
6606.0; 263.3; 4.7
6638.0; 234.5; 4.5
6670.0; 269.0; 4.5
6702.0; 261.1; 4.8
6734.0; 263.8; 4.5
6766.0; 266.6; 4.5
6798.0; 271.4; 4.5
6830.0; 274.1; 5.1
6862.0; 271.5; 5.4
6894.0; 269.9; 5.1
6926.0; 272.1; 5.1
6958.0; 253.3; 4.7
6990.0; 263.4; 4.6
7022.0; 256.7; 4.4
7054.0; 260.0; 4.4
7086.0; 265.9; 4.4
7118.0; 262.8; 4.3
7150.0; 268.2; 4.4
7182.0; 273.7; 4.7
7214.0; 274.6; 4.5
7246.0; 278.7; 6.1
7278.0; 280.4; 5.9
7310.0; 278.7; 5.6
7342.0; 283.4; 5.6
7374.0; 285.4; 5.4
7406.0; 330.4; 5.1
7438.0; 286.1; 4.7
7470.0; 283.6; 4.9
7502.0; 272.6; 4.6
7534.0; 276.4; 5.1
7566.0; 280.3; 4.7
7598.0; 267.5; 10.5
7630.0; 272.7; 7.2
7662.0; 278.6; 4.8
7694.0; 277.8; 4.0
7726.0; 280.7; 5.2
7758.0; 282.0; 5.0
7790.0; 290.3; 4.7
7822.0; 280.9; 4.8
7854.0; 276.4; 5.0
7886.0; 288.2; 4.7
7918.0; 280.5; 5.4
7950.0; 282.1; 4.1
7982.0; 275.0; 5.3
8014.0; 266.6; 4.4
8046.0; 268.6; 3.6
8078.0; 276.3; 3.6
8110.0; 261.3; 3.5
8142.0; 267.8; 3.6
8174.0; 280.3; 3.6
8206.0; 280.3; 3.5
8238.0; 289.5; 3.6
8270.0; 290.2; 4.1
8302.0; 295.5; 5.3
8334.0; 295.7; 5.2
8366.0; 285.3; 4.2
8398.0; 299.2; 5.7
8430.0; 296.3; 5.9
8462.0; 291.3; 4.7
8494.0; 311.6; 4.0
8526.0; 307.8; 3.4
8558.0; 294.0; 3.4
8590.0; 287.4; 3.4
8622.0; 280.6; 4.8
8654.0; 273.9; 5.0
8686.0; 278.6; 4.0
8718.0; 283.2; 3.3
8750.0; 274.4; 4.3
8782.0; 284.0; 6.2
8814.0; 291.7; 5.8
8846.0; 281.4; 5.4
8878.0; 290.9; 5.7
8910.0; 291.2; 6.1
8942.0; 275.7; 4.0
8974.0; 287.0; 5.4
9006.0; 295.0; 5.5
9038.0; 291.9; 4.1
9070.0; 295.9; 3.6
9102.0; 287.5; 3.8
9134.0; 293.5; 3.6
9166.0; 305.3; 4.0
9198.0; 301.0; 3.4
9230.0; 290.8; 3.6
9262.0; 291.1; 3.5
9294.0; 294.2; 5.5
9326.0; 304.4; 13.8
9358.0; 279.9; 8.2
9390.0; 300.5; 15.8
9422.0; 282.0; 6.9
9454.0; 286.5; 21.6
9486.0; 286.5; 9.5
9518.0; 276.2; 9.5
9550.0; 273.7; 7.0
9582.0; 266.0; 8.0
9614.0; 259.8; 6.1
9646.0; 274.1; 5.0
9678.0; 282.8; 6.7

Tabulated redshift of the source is 0.13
